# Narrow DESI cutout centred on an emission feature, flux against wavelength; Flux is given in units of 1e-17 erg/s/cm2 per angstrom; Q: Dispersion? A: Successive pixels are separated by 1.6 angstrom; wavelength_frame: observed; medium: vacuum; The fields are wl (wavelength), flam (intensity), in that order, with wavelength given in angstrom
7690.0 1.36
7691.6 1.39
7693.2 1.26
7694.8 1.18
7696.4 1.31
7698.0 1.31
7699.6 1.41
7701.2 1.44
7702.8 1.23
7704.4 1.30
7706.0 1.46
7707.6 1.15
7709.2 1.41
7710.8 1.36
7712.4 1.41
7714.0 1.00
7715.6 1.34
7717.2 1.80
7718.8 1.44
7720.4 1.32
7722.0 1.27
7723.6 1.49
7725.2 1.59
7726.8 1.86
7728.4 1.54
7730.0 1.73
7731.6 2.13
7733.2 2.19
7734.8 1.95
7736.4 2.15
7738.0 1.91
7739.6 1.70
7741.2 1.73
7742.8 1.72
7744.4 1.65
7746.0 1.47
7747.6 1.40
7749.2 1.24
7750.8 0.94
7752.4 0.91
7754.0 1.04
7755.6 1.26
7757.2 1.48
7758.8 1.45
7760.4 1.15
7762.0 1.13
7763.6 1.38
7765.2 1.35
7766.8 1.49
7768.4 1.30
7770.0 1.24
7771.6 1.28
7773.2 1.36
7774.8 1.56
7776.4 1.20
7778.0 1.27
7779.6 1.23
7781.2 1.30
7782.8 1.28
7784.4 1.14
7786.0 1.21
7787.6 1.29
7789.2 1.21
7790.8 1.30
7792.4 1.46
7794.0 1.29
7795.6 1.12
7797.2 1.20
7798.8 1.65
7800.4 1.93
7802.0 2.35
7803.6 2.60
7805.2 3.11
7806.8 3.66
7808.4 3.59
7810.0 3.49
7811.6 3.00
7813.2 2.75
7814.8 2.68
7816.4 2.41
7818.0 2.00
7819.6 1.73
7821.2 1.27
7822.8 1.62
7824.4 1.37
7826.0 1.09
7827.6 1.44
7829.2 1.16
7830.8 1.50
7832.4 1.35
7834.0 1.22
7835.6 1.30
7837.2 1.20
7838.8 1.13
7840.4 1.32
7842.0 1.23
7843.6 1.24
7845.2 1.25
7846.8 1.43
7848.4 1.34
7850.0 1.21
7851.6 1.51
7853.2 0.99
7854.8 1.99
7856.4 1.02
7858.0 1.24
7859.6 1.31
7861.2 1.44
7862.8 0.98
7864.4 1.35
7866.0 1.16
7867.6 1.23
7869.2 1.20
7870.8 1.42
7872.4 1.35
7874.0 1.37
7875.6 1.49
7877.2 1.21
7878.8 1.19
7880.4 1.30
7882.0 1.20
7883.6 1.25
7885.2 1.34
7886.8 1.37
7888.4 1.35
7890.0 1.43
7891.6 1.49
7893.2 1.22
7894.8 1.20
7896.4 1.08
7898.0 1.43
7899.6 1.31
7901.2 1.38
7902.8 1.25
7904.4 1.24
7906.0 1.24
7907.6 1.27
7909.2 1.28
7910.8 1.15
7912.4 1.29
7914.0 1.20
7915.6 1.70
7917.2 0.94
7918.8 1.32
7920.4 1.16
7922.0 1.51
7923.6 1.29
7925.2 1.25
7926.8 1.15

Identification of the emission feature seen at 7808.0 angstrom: [O III]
